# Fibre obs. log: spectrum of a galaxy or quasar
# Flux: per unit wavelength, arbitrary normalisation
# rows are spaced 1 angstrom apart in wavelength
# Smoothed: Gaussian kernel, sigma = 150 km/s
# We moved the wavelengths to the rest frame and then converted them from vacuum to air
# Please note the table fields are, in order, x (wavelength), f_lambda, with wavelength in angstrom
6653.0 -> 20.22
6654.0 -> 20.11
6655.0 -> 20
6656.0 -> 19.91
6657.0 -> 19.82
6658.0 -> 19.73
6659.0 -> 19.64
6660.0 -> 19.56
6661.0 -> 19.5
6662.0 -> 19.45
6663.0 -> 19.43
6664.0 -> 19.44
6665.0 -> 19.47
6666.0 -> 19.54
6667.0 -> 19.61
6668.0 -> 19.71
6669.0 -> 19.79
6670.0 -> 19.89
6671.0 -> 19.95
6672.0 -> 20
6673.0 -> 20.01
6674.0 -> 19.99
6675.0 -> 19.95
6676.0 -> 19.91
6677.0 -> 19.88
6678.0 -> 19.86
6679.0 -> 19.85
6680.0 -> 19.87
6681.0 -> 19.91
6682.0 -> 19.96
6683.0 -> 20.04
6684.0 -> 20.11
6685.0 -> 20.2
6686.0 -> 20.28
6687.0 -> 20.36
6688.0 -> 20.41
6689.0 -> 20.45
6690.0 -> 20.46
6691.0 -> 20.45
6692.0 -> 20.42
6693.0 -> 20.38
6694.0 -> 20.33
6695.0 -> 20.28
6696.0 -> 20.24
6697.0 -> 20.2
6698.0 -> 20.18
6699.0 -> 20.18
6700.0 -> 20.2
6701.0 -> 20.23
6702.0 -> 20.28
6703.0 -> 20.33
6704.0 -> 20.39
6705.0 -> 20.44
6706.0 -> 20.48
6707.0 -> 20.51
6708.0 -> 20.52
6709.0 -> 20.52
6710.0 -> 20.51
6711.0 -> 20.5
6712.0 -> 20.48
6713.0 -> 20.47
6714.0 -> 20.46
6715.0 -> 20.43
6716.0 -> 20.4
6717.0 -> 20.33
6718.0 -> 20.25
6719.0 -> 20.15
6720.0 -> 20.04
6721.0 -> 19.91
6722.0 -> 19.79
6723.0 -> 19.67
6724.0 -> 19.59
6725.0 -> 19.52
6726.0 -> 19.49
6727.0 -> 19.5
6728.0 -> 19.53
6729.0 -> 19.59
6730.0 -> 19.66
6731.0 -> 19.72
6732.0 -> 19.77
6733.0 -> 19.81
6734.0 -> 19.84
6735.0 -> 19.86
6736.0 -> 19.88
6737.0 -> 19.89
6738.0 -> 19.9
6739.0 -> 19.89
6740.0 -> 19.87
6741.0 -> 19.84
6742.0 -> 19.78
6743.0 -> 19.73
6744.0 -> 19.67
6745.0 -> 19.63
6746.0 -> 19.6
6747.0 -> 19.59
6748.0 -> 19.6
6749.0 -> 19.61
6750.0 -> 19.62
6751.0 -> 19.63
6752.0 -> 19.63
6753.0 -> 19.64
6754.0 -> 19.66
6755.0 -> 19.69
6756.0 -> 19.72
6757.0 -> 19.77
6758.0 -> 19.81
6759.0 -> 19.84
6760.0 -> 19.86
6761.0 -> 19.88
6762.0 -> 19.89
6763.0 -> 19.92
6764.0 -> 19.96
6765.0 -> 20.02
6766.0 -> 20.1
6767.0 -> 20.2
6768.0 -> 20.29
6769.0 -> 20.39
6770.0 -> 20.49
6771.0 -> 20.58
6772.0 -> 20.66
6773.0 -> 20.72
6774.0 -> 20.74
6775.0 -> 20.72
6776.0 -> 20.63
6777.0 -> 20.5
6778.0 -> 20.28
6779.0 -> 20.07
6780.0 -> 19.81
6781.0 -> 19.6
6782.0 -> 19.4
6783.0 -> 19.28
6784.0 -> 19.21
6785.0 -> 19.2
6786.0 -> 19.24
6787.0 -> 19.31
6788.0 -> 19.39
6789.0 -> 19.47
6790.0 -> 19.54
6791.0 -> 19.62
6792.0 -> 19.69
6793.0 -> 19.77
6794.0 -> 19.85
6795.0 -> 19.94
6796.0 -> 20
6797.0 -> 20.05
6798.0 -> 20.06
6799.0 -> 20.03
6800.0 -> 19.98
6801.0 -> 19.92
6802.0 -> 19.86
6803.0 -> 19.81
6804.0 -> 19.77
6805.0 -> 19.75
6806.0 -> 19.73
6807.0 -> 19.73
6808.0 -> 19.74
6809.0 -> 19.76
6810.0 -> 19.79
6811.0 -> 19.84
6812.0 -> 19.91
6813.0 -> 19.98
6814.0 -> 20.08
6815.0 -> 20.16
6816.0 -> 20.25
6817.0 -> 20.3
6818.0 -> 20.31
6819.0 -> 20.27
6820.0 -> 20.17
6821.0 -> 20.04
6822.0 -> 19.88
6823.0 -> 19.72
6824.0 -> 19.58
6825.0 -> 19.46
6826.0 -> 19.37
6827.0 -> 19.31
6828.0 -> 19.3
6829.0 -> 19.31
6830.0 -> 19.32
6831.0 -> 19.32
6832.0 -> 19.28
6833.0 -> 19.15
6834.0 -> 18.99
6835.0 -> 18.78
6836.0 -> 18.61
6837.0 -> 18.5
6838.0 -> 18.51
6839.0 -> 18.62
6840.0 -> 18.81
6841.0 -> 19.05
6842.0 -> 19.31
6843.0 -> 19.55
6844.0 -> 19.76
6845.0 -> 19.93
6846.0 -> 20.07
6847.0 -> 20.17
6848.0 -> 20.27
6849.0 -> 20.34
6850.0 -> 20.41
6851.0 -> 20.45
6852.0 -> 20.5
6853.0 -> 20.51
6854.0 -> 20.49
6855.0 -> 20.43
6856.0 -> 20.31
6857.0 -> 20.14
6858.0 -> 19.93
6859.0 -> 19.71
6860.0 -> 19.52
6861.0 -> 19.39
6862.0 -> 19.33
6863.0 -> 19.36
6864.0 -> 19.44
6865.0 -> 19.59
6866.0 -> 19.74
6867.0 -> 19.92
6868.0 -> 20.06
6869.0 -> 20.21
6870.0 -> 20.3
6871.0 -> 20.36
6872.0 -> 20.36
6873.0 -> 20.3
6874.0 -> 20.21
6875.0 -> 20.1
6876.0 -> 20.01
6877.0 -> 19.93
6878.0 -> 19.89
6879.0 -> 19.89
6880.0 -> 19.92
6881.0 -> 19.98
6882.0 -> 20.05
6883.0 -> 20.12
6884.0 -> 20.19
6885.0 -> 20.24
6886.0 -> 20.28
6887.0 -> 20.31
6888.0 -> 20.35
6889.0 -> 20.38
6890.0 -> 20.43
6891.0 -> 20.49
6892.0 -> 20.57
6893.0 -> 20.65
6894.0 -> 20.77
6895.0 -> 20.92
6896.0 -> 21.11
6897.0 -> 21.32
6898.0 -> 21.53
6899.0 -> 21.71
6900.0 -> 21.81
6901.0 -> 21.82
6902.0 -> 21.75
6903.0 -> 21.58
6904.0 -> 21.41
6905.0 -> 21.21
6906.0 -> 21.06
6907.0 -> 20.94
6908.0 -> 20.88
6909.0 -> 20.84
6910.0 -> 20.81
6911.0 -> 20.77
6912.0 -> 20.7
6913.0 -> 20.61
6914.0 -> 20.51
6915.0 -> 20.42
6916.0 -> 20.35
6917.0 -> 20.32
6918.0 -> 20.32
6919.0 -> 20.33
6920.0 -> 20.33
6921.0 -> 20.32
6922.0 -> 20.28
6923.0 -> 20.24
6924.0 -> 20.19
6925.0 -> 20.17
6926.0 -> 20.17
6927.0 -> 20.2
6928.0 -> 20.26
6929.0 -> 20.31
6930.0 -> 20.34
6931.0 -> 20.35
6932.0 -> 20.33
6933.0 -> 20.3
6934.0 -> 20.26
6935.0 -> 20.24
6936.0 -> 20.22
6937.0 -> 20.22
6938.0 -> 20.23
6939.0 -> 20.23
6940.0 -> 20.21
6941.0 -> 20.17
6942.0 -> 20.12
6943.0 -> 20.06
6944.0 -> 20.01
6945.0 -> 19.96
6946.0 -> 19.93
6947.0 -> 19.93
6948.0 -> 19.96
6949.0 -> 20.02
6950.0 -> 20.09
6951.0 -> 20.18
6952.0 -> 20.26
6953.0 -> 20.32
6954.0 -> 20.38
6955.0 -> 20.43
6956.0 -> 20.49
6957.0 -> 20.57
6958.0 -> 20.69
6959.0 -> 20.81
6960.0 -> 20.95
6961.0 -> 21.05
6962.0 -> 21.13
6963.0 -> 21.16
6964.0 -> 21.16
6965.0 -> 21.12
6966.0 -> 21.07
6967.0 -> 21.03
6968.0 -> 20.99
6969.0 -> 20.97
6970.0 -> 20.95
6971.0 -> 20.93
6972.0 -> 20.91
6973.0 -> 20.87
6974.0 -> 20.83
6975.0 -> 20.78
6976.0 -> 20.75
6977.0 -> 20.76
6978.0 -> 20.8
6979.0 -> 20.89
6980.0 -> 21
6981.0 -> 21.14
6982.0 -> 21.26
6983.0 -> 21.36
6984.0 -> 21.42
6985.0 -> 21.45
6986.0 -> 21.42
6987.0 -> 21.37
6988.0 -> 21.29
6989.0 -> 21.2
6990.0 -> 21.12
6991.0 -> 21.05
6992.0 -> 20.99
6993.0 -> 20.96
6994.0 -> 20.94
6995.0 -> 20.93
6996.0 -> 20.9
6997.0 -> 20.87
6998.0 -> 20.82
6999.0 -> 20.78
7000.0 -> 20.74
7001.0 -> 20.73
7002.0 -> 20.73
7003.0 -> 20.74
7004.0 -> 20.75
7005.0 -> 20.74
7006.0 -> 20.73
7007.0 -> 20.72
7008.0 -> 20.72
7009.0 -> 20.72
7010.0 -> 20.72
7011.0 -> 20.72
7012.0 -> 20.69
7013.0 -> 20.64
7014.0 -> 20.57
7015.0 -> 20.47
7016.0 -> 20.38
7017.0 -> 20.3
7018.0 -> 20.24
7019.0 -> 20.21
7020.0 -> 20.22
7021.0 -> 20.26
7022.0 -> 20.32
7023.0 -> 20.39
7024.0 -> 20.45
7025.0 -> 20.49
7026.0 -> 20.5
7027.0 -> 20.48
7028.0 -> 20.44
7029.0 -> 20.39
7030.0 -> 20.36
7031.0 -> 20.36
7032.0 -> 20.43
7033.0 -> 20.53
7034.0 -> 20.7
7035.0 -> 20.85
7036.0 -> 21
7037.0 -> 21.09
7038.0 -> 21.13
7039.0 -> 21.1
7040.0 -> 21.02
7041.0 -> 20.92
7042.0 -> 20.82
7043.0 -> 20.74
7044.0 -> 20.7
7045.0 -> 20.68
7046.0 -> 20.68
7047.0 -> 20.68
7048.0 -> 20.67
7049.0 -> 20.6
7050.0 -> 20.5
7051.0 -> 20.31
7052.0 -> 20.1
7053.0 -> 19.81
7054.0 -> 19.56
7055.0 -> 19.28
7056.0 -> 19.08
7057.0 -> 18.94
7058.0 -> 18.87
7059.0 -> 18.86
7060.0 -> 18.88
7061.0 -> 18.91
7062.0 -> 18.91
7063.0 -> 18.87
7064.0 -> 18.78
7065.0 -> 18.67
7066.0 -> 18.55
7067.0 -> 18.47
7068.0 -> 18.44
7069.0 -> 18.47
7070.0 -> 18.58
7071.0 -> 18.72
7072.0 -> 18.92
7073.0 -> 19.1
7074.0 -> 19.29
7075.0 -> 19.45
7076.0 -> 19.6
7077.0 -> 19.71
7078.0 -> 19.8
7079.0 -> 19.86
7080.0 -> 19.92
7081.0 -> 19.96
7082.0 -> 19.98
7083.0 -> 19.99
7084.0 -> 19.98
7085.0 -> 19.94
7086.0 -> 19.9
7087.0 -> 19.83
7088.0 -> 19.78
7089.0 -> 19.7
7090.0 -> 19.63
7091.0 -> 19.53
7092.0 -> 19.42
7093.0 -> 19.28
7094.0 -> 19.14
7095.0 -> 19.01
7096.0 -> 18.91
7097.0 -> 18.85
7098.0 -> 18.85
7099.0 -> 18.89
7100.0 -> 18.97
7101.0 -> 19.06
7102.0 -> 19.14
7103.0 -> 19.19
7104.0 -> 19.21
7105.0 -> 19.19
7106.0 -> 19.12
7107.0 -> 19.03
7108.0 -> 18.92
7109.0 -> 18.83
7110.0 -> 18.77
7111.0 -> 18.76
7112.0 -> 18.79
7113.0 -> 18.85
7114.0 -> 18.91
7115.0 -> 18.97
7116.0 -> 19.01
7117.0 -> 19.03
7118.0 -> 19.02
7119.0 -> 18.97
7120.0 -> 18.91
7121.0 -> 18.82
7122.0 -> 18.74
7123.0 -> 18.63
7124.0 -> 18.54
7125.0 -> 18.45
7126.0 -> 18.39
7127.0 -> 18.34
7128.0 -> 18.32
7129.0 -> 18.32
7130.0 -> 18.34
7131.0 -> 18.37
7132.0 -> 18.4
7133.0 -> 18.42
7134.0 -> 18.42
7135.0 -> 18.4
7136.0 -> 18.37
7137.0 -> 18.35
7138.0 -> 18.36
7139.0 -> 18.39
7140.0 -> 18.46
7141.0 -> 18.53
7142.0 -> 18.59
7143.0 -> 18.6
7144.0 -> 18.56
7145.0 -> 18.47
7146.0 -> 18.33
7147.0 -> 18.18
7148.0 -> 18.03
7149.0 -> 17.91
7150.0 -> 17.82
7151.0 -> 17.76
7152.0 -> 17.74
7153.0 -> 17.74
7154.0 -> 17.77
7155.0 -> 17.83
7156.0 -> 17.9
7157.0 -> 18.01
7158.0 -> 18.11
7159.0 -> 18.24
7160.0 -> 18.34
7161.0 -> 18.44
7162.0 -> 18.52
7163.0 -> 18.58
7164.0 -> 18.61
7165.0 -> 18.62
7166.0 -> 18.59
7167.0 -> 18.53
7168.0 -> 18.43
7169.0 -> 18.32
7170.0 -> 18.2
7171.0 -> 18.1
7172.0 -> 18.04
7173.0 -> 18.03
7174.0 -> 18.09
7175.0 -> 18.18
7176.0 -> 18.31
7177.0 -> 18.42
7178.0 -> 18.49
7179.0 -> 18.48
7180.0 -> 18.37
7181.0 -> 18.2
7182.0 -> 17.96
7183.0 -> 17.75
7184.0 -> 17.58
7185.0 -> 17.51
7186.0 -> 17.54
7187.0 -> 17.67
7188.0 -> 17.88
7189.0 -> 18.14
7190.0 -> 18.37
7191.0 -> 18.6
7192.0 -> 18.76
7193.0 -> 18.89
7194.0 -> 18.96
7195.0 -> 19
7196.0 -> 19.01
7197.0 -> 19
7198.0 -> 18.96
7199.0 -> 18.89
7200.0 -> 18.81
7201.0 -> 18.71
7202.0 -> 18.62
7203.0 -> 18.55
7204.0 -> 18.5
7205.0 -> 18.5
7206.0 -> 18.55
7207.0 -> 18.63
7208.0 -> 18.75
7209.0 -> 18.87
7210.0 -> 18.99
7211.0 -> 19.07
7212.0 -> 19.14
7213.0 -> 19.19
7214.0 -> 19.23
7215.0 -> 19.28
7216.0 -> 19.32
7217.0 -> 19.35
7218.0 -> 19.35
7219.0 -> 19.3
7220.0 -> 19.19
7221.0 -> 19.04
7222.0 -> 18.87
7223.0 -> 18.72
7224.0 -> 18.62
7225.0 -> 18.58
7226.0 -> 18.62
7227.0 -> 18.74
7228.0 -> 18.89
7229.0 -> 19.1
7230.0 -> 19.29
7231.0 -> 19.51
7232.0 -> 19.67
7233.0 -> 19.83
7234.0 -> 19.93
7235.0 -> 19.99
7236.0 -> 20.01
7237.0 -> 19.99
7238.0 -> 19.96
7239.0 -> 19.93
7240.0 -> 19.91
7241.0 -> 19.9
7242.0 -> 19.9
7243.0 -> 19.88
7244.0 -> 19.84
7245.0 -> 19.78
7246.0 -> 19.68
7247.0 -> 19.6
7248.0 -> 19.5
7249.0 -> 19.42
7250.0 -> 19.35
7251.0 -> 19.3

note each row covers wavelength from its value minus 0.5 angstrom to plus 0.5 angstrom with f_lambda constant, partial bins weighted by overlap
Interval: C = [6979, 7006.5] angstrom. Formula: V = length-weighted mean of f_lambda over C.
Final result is 21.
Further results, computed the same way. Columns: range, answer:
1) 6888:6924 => 20.8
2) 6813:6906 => 20.1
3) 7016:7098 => 19.8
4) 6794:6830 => 19.9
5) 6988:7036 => 20.6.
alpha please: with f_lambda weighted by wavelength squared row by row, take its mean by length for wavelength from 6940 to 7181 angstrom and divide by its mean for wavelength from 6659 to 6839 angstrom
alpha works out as 1.08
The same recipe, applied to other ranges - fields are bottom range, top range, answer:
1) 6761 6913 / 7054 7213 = 1.02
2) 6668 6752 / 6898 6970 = 1.10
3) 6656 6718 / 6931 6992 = 1.12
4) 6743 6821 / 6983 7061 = 1.11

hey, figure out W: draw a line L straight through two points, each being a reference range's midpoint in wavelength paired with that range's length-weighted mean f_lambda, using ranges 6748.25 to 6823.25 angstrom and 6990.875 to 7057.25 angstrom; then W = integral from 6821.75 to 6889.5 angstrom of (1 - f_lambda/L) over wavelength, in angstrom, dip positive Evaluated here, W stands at 1.1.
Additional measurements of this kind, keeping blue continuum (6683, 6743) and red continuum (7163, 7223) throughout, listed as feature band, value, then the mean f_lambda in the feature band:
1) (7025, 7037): -0.9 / 20.6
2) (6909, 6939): -1.4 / 20.4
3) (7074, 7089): -0.7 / 19.8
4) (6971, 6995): -2.3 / 21.1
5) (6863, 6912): -2.5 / 20.5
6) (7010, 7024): -0.9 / 20.4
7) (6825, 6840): 0.5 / 19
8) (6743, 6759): 0.3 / 19.7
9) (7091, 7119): -0.2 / 19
